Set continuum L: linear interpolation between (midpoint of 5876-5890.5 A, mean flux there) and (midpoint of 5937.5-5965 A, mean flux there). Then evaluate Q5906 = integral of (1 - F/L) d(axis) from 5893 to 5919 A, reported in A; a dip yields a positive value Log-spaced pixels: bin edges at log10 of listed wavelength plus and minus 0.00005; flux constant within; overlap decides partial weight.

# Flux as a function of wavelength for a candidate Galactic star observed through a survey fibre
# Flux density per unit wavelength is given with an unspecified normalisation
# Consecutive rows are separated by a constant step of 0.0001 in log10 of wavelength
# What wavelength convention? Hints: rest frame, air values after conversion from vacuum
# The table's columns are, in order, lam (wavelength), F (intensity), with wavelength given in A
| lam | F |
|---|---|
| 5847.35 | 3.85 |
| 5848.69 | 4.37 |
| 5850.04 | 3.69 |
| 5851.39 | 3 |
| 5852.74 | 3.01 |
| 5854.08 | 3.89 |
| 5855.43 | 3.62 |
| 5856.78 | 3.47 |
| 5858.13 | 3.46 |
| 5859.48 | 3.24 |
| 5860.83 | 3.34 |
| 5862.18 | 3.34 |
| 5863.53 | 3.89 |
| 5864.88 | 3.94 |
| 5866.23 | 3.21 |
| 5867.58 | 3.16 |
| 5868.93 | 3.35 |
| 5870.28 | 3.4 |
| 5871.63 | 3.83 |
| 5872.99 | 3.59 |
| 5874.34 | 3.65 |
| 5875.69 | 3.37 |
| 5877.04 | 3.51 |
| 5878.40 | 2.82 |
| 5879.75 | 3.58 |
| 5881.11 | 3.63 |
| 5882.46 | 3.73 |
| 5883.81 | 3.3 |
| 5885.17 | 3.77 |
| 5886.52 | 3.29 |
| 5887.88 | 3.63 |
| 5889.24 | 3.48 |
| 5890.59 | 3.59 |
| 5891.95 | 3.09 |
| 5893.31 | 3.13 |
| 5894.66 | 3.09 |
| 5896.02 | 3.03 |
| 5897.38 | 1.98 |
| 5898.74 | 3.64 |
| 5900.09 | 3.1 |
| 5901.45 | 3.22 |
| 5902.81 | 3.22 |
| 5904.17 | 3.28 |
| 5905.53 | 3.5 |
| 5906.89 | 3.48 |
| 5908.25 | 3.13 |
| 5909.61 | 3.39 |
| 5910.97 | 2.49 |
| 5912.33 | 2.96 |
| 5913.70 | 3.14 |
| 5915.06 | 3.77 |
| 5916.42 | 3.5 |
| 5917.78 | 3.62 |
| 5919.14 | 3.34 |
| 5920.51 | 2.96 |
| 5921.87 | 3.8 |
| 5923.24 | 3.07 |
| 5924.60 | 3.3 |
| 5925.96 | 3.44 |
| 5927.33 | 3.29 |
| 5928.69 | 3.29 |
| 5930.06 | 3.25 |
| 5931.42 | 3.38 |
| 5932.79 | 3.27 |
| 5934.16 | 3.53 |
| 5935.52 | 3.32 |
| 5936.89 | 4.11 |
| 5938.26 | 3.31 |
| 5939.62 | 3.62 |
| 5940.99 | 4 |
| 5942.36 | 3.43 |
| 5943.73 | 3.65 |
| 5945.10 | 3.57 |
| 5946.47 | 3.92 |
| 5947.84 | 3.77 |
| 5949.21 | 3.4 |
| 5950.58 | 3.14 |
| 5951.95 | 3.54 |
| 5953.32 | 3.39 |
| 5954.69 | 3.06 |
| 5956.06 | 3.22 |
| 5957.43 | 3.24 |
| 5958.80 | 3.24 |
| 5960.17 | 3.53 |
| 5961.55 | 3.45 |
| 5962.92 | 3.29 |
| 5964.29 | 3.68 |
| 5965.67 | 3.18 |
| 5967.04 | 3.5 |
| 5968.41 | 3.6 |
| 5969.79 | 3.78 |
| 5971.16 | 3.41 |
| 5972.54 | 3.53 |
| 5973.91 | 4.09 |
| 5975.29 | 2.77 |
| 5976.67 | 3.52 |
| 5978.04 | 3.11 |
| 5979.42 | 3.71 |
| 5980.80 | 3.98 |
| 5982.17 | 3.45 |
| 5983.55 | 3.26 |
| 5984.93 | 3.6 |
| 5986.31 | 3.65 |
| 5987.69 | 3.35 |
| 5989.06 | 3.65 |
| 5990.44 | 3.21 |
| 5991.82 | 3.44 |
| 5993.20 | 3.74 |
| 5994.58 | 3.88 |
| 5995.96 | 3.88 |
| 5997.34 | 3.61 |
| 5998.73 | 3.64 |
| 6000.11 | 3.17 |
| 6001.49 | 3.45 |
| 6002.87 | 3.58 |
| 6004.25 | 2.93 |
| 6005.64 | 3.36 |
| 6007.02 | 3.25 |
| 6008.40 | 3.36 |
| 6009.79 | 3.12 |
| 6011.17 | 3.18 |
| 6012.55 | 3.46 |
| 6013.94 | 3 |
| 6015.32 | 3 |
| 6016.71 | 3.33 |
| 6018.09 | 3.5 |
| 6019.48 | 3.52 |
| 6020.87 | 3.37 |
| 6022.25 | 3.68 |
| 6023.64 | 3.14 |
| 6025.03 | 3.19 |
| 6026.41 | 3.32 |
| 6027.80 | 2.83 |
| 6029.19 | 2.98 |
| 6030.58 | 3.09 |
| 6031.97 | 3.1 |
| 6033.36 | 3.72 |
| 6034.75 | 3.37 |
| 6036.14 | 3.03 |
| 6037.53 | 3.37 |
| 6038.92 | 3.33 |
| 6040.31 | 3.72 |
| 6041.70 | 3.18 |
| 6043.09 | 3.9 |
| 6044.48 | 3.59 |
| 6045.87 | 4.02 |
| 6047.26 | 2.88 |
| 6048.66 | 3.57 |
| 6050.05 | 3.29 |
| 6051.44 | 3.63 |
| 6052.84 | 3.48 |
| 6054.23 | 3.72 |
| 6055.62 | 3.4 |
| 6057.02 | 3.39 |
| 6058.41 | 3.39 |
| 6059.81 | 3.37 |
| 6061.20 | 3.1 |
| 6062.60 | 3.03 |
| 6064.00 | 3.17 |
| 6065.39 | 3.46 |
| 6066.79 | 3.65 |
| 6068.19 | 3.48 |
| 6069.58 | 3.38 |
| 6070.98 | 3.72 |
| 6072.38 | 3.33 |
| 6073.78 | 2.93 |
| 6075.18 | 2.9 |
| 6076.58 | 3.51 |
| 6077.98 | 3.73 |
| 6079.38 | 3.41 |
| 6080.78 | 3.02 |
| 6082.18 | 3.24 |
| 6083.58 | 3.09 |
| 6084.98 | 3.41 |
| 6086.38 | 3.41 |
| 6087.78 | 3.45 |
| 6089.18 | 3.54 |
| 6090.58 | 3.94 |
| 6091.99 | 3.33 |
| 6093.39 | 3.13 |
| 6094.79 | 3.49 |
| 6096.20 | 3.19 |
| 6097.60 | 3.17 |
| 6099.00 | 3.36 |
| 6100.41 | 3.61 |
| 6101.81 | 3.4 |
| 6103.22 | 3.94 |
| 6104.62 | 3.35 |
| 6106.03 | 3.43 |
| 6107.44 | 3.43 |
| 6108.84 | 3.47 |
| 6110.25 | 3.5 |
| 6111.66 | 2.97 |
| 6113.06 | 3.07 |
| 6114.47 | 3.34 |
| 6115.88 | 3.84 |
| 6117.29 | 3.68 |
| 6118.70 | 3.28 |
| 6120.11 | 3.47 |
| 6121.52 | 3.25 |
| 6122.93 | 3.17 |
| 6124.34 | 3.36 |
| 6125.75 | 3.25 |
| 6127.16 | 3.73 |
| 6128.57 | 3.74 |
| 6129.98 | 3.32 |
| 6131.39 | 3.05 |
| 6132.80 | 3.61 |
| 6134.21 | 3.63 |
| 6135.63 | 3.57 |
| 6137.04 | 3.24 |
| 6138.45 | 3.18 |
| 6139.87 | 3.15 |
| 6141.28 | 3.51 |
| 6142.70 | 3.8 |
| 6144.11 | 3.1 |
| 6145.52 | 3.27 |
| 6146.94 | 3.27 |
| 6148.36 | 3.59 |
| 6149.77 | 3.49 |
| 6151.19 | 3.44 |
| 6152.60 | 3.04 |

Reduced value 2.1 A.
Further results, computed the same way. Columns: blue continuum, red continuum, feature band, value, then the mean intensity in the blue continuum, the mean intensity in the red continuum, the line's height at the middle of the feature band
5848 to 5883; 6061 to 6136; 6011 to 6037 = 1.3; 3.5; 3.39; 3.43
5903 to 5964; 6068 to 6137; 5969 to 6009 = -1.2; 3.4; 3.4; 3.4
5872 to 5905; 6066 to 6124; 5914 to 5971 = -1.9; 3.33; 3.39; 3.34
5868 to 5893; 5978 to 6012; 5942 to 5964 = 0.2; 3.47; 3.47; 3.47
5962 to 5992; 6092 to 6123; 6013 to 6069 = 1.4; 3.49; 3.39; 3.44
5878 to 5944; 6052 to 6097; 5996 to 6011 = 0.0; 3.35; 3.37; 3.36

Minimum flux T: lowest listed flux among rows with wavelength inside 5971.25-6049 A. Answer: 2.77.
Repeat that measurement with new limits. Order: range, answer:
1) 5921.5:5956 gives 3.06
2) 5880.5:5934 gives 1.98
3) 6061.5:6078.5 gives 2.9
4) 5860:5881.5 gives 2.82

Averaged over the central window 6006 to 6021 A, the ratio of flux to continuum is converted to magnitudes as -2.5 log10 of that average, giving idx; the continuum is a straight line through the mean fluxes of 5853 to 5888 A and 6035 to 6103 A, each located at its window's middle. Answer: 0.05 mag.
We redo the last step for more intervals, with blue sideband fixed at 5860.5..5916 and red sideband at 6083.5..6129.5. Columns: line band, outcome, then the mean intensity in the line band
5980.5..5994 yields -0.046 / 3.52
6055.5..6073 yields 0.011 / 3.37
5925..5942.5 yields -0.038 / 3.48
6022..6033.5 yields 0.069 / 3.18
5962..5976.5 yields -0.035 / 3.48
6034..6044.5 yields -0.010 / 3.43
